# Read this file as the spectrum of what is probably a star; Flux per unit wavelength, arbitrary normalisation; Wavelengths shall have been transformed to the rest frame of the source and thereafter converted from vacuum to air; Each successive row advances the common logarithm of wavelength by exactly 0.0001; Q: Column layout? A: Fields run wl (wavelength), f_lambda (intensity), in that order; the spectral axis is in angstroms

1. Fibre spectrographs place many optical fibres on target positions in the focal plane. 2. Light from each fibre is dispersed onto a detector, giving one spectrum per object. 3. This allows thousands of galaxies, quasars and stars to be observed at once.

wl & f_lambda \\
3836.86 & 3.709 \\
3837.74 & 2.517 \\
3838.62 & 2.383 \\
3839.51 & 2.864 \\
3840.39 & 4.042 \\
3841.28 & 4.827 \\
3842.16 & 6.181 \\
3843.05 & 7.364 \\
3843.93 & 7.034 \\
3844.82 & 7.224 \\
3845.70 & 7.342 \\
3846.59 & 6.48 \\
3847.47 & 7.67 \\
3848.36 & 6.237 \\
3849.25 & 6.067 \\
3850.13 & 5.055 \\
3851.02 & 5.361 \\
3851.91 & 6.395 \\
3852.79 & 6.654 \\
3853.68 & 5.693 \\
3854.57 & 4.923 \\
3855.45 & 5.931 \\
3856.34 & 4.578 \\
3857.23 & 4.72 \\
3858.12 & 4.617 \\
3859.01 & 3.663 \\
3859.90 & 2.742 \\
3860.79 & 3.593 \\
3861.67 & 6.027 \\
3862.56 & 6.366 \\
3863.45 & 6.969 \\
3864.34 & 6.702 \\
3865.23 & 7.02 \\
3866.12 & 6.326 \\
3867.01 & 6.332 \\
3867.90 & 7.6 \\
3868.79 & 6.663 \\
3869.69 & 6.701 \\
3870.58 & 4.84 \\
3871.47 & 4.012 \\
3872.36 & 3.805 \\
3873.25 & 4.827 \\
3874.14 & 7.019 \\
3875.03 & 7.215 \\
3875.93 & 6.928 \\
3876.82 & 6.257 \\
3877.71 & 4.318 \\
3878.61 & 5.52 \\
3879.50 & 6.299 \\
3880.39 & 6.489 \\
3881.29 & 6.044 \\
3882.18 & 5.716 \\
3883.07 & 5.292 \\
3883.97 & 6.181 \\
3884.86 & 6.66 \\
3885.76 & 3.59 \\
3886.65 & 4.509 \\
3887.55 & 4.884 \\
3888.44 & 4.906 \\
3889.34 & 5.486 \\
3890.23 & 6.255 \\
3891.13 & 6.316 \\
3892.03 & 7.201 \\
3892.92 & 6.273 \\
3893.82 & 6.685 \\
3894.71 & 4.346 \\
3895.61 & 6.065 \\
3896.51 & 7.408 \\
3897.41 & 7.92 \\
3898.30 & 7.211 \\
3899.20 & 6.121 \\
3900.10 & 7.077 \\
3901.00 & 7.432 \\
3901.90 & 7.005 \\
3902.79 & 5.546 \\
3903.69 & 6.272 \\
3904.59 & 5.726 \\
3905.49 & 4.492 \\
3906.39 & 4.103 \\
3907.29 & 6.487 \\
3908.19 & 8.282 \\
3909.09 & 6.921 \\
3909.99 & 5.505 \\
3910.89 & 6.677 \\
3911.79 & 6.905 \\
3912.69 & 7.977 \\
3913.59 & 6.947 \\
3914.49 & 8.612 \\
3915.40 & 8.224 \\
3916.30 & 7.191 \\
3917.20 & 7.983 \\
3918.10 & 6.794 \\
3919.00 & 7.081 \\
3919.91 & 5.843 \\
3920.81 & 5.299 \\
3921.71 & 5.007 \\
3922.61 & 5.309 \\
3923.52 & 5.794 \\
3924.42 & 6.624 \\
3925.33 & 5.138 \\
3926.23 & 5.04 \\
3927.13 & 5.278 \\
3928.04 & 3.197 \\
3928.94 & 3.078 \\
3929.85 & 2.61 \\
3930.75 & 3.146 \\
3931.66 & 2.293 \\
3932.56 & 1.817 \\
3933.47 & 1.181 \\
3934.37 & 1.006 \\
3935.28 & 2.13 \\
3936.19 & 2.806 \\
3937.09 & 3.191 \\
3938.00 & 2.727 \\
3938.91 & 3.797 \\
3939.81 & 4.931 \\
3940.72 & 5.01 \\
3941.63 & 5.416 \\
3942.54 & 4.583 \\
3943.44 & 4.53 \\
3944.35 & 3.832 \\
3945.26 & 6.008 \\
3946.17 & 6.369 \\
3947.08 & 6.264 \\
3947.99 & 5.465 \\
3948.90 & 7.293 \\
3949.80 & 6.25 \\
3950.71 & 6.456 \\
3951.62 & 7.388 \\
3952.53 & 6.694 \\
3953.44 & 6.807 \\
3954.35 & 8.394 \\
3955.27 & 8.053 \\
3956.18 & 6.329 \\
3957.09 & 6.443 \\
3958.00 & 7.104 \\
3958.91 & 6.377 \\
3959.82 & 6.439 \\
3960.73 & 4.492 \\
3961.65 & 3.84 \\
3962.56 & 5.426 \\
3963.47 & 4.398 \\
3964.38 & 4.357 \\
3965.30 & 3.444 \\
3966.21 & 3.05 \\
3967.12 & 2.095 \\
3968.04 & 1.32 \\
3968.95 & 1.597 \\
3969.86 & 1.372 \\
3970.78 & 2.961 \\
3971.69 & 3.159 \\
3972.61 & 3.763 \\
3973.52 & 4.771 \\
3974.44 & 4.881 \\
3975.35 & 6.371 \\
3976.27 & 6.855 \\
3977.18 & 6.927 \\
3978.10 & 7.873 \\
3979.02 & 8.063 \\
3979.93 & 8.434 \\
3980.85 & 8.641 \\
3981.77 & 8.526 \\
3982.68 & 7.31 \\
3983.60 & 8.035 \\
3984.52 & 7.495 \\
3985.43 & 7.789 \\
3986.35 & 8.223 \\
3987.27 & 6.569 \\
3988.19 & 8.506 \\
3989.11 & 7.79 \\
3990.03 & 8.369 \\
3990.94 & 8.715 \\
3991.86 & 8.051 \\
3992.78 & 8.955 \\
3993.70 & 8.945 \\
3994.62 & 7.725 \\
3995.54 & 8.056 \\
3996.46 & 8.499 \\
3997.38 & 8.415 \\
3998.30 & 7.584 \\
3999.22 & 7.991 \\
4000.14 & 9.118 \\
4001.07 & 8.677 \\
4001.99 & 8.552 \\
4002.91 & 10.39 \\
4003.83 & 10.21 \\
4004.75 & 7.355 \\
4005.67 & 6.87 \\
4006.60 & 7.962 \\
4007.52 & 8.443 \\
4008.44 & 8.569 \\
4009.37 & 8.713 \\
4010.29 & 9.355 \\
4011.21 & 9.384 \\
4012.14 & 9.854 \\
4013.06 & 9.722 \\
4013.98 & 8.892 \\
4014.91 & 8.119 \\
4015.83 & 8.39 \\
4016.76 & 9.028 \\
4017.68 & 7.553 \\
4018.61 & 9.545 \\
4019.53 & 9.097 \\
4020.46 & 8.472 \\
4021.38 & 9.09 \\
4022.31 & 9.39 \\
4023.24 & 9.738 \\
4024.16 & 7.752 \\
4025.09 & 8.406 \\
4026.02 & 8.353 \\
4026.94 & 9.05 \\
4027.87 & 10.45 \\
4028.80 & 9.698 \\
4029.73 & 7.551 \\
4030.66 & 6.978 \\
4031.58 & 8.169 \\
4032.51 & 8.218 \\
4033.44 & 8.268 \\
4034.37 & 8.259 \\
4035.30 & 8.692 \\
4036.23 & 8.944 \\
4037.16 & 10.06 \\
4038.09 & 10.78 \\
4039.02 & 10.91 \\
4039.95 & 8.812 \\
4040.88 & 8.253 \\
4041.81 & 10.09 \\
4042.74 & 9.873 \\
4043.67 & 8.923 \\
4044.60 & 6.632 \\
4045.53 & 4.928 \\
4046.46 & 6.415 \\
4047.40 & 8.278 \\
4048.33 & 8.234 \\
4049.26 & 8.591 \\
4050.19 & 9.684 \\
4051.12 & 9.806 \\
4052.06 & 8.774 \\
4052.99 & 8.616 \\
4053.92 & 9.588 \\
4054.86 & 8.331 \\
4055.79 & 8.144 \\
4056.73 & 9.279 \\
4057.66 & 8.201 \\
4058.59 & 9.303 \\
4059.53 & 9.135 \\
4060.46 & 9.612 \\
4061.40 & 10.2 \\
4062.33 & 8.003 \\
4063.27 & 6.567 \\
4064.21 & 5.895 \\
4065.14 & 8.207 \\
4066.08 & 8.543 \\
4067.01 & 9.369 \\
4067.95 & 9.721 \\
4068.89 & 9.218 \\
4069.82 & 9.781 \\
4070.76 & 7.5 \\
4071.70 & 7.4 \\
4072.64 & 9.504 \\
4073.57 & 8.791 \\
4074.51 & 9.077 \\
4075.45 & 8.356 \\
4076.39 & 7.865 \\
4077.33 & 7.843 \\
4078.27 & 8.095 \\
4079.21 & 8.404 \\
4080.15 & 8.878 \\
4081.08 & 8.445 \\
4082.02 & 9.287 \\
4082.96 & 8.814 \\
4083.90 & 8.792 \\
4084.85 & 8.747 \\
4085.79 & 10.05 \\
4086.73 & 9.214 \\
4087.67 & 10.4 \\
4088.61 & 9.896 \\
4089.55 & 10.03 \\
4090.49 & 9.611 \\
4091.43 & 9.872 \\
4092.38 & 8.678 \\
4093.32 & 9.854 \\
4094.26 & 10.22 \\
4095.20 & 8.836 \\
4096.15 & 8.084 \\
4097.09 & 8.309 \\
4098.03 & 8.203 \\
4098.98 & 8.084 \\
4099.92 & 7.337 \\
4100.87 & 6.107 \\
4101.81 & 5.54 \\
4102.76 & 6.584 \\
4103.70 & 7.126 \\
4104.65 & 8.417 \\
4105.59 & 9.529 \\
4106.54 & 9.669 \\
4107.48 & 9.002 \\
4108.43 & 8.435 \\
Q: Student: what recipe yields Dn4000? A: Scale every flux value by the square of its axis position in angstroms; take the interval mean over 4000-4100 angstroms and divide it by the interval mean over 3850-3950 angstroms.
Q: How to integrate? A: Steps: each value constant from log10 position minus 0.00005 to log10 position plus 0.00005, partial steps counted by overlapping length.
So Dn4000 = 1.7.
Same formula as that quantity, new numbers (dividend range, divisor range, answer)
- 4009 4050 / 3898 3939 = 1.74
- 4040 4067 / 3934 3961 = 1.64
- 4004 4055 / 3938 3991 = 1.54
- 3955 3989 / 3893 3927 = 0.92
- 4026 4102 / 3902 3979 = 1.78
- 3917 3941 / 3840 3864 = 0.76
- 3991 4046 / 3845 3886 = 1.62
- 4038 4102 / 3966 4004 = 1.31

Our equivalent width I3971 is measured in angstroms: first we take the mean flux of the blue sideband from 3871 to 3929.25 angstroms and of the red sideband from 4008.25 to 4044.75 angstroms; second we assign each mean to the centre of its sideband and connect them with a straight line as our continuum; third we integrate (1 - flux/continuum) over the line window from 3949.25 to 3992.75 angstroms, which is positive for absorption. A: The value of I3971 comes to 8.8 angstroms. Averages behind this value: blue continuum 6.05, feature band 6.12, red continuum 8.92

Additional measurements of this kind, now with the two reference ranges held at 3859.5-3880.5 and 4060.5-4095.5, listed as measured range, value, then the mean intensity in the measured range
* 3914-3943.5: 9.03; 4.63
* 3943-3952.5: 1.32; 6.02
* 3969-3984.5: 2.89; 6.04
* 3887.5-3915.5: -0.71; 6.48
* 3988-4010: -2.03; 8.44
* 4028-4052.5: -0.91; 8.63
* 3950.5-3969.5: 5.08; 5.22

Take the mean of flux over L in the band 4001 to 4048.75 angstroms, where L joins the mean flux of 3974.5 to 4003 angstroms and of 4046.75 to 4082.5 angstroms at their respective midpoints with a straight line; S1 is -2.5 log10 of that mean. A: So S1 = -0.049 mag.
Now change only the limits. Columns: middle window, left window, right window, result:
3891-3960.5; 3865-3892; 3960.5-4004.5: 0.08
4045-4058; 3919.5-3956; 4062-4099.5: -0.05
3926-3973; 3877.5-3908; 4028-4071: 0.49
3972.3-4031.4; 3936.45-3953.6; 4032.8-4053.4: -0.13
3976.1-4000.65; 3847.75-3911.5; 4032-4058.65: -0.05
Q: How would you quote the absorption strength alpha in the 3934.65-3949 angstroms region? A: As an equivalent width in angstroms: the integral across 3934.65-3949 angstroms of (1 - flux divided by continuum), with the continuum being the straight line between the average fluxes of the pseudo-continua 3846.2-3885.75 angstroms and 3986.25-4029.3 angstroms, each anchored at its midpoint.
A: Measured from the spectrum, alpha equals 5.5 angstroms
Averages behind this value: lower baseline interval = 5.76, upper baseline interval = 8.65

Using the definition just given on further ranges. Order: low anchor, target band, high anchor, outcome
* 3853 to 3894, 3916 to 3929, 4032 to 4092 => 1.5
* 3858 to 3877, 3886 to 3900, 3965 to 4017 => 0.0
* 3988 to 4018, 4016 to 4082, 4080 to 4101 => 1.0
